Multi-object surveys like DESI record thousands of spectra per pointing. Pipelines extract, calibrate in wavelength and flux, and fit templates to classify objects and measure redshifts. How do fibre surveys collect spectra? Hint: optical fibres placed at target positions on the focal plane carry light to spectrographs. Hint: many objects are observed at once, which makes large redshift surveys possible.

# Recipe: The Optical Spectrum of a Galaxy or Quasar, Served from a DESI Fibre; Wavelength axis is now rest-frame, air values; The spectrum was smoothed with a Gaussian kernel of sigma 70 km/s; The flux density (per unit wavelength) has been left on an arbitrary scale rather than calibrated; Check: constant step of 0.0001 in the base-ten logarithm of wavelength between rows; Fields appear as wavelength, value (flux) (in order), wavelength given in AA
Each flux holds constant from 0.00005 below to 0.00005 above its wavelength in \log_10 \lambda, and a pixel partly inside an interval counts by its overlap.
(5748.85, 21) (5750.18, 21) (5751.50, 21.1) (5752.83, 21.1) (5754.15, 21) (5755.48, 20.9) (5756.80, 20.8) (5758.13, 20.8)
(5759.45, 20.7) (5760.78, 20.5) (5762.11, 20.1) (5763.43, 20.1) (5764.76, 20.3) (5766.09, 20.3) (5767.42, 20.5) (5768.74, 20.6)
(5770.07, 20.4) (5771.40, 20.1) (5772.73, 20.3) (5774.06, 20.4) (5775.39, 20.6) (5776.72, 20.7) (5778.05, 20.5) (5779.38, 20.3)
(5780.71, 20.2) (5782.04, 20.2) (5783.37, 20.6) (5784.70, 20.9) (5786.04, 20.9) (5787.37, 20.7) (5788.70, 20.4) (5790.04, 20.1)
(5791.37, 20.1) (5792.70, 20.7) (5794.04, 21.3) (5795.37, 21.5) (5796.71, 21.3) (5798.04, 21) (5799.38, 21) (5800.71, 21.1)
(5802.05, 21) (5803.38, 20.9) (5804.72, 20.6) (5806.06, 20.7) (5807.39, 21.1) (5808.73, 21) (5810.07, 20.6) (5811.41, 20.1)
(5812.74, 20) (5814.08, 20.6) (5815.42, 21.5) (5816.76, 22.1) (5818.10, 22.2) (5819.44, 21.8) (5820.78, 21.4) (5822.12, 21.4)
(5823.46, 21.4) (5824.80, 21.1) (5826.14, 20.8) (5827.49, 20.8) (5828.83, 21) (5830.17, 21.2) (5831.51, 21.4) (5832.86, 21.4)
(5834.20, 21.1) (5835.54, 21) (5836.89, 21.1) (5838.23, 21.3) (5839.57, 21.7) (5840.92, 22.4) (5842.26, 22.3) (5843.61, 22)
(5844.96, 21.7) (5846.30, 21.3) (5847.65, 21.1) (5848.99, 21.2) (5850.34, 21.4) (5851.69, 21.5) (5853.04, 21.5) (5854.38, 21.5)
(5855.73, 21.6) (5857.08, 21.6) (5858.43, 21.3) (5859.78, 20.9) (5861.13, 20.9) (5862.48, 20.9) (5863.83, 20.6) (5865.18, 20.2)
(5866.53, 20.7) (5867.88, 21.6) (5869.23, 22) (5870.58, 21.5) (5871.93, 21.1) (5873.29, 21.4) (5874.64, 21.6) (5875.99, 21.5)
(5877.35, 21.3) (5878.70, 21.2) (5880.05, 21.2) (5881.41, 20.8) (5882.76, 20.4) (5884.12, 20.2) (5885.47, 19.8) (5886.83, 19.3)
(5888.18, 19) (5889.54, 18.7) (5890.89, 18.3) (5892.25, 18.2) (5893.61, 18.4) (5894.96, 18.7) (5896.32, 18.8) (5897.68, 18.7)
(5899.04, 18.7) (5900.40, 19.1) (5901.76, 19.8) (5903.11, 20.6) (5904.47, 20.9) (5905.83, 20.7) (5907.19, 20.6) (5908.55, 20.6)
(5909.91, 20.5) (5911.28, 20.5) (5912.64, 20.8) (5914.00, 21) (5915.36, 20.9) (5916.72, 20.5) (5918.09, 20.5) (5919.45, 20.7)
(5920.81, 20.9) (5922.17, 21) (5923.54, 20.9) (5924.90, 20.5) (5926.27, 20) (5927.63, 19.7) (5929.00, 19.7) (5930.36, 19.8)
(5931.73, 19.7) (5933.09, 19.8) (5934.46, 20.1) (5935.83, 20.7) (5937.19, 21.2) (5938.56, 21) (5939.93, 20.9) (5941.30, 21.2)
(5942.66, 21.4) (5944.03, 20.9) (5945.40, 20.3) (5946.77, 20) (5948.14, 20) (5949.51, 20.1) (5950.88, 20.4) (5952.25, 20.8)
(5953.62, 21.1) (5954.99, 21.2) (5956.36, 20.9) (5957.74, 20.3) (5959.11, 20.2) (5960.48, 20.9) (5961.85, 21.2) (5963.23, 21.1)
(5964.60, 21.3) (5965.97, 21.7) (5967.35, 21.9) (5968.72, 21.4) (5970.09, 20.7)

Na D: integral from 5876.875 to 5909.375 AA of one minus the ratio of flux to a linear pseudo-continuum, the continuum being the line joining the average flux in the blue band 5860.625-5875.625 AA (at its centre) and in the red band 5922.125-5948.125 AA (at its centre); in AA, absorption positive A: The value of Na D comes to 1.8 AA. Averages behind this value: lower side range 21.2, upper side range 20.4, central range 19.7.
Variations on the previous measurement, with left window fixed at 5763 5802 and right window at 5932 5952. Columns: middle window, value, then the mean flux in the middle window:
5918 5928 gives 0.0 AA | 20.6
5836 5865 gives -1.1 AA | 21.4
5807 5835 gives -0.8 AA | 21.1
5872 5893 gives 0.4 AA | 20.2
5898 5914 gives 0.2 AA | 20.2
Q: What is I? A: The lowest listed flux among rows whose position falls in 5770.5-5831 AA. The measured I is 20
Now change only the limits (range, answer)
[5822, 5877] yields 20.2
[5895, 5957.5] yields 18.7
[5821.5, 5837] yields 20.8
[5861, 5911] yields 18.2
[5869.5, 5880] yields 21.1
